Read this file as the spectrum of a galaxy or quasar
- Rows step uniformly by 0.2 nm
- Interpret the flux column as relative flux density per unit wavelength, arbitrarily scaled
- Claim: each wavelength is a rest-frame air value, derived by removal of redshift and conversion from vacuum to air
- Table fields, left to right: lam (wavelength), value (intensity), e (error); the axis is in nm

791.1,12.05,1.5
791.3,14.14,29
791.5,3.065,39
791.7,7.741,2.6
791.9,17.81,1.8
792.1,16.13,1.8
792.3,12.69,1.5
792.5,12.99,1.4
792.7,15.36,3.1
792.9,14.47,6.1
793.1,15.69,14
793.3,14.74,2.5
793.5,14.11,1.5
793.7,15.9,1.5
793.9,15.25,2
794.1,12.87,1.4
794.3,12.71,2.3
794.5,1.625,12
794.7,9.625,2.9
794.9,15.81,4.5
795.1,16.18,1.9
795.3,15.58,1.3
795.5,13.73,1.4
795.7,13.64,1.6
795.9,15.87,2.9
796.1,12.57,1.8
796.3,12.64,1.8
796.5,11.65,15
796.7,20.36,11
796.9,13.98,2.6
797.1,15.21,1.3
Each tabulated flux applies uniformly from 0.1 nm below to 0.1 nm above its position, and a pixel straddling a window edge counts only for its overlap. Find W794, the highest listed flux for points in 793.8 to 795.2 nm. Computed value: 16.18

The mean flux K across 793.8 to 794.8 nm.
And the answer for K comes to 10.4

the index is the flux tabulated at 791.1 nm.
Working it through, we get 12.05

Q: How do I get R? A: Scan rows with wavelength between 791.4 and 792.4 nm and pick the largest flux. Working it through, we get 17.81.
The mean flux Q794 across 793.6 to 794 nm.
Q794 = 15.6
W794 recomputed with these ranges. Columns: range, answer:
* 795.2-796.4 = 15.87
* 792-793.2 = 16.13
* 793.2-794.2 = 15.9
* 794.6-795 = 15.81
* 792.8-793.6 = 15.69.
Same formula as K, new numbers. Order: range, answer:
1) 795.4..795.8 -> 13.7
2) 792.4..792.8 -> 14.2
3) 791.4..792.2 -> 11.2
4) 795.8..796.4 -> 13.7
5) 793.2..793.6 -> 14.4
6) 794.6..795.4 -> 14.3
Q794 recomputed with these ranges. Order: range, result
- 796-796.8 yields 14.3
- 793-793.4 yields 15.2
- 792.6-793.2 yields 15.2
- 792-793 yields 14.3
